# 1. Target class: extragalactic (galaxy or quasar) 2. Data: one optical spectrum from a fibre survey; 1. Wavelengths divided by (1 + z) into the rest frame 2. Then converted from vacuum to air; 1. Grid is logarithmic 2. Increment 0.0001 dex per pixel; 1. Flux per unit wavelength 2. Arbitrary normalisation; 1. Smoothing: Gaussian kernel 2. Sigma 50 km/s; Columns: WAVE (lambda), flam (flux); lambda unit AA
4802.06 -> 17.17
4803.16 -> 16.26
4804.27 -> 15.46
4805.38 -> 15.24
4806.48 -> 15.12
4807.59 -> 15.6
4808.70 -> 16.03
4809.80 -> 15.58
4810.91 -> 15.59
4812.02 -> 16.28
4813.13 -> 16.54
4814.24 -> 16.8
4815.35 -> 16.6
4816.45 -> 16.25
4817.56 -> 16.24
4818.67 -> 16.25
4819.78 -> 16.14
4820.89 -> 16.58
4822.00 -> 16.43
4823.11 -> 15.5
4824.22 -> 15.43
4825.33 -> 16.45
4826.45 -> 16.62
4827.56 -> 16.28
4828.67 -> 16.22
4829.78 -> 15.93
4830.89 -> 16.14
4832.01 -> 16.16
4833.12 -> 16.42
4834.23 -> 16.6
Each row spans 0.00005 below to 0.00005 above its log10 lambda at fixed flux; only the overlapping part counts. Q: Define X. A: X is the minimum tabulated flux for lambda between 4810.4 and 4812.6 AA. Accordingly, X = 15.59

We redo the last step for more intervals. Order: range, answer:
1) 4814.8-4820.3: 16.14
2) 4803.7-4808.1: 15.12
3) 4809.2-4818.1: 15.58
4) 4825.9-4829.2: 16.22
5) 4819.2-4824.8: 15.43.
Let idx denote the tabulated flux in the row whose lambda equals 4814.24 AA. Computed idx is 16.8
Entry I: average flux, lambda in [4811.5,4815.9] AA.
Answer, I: 16.6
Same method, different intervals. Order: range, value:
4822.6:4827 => 16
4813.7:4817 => 16.6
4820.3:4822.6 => 16.5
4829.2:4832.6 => 16.1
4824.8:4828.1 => 16.4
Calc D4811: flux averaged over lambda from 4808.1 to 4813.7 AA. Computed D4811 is 16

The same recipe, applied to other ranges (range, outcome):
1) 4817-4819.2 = 16.2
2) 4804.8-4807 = 15.2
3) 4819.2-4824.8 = 16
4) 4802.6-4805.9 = 15.7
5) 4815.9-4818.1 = 16.3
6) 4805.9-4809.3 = 15.6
